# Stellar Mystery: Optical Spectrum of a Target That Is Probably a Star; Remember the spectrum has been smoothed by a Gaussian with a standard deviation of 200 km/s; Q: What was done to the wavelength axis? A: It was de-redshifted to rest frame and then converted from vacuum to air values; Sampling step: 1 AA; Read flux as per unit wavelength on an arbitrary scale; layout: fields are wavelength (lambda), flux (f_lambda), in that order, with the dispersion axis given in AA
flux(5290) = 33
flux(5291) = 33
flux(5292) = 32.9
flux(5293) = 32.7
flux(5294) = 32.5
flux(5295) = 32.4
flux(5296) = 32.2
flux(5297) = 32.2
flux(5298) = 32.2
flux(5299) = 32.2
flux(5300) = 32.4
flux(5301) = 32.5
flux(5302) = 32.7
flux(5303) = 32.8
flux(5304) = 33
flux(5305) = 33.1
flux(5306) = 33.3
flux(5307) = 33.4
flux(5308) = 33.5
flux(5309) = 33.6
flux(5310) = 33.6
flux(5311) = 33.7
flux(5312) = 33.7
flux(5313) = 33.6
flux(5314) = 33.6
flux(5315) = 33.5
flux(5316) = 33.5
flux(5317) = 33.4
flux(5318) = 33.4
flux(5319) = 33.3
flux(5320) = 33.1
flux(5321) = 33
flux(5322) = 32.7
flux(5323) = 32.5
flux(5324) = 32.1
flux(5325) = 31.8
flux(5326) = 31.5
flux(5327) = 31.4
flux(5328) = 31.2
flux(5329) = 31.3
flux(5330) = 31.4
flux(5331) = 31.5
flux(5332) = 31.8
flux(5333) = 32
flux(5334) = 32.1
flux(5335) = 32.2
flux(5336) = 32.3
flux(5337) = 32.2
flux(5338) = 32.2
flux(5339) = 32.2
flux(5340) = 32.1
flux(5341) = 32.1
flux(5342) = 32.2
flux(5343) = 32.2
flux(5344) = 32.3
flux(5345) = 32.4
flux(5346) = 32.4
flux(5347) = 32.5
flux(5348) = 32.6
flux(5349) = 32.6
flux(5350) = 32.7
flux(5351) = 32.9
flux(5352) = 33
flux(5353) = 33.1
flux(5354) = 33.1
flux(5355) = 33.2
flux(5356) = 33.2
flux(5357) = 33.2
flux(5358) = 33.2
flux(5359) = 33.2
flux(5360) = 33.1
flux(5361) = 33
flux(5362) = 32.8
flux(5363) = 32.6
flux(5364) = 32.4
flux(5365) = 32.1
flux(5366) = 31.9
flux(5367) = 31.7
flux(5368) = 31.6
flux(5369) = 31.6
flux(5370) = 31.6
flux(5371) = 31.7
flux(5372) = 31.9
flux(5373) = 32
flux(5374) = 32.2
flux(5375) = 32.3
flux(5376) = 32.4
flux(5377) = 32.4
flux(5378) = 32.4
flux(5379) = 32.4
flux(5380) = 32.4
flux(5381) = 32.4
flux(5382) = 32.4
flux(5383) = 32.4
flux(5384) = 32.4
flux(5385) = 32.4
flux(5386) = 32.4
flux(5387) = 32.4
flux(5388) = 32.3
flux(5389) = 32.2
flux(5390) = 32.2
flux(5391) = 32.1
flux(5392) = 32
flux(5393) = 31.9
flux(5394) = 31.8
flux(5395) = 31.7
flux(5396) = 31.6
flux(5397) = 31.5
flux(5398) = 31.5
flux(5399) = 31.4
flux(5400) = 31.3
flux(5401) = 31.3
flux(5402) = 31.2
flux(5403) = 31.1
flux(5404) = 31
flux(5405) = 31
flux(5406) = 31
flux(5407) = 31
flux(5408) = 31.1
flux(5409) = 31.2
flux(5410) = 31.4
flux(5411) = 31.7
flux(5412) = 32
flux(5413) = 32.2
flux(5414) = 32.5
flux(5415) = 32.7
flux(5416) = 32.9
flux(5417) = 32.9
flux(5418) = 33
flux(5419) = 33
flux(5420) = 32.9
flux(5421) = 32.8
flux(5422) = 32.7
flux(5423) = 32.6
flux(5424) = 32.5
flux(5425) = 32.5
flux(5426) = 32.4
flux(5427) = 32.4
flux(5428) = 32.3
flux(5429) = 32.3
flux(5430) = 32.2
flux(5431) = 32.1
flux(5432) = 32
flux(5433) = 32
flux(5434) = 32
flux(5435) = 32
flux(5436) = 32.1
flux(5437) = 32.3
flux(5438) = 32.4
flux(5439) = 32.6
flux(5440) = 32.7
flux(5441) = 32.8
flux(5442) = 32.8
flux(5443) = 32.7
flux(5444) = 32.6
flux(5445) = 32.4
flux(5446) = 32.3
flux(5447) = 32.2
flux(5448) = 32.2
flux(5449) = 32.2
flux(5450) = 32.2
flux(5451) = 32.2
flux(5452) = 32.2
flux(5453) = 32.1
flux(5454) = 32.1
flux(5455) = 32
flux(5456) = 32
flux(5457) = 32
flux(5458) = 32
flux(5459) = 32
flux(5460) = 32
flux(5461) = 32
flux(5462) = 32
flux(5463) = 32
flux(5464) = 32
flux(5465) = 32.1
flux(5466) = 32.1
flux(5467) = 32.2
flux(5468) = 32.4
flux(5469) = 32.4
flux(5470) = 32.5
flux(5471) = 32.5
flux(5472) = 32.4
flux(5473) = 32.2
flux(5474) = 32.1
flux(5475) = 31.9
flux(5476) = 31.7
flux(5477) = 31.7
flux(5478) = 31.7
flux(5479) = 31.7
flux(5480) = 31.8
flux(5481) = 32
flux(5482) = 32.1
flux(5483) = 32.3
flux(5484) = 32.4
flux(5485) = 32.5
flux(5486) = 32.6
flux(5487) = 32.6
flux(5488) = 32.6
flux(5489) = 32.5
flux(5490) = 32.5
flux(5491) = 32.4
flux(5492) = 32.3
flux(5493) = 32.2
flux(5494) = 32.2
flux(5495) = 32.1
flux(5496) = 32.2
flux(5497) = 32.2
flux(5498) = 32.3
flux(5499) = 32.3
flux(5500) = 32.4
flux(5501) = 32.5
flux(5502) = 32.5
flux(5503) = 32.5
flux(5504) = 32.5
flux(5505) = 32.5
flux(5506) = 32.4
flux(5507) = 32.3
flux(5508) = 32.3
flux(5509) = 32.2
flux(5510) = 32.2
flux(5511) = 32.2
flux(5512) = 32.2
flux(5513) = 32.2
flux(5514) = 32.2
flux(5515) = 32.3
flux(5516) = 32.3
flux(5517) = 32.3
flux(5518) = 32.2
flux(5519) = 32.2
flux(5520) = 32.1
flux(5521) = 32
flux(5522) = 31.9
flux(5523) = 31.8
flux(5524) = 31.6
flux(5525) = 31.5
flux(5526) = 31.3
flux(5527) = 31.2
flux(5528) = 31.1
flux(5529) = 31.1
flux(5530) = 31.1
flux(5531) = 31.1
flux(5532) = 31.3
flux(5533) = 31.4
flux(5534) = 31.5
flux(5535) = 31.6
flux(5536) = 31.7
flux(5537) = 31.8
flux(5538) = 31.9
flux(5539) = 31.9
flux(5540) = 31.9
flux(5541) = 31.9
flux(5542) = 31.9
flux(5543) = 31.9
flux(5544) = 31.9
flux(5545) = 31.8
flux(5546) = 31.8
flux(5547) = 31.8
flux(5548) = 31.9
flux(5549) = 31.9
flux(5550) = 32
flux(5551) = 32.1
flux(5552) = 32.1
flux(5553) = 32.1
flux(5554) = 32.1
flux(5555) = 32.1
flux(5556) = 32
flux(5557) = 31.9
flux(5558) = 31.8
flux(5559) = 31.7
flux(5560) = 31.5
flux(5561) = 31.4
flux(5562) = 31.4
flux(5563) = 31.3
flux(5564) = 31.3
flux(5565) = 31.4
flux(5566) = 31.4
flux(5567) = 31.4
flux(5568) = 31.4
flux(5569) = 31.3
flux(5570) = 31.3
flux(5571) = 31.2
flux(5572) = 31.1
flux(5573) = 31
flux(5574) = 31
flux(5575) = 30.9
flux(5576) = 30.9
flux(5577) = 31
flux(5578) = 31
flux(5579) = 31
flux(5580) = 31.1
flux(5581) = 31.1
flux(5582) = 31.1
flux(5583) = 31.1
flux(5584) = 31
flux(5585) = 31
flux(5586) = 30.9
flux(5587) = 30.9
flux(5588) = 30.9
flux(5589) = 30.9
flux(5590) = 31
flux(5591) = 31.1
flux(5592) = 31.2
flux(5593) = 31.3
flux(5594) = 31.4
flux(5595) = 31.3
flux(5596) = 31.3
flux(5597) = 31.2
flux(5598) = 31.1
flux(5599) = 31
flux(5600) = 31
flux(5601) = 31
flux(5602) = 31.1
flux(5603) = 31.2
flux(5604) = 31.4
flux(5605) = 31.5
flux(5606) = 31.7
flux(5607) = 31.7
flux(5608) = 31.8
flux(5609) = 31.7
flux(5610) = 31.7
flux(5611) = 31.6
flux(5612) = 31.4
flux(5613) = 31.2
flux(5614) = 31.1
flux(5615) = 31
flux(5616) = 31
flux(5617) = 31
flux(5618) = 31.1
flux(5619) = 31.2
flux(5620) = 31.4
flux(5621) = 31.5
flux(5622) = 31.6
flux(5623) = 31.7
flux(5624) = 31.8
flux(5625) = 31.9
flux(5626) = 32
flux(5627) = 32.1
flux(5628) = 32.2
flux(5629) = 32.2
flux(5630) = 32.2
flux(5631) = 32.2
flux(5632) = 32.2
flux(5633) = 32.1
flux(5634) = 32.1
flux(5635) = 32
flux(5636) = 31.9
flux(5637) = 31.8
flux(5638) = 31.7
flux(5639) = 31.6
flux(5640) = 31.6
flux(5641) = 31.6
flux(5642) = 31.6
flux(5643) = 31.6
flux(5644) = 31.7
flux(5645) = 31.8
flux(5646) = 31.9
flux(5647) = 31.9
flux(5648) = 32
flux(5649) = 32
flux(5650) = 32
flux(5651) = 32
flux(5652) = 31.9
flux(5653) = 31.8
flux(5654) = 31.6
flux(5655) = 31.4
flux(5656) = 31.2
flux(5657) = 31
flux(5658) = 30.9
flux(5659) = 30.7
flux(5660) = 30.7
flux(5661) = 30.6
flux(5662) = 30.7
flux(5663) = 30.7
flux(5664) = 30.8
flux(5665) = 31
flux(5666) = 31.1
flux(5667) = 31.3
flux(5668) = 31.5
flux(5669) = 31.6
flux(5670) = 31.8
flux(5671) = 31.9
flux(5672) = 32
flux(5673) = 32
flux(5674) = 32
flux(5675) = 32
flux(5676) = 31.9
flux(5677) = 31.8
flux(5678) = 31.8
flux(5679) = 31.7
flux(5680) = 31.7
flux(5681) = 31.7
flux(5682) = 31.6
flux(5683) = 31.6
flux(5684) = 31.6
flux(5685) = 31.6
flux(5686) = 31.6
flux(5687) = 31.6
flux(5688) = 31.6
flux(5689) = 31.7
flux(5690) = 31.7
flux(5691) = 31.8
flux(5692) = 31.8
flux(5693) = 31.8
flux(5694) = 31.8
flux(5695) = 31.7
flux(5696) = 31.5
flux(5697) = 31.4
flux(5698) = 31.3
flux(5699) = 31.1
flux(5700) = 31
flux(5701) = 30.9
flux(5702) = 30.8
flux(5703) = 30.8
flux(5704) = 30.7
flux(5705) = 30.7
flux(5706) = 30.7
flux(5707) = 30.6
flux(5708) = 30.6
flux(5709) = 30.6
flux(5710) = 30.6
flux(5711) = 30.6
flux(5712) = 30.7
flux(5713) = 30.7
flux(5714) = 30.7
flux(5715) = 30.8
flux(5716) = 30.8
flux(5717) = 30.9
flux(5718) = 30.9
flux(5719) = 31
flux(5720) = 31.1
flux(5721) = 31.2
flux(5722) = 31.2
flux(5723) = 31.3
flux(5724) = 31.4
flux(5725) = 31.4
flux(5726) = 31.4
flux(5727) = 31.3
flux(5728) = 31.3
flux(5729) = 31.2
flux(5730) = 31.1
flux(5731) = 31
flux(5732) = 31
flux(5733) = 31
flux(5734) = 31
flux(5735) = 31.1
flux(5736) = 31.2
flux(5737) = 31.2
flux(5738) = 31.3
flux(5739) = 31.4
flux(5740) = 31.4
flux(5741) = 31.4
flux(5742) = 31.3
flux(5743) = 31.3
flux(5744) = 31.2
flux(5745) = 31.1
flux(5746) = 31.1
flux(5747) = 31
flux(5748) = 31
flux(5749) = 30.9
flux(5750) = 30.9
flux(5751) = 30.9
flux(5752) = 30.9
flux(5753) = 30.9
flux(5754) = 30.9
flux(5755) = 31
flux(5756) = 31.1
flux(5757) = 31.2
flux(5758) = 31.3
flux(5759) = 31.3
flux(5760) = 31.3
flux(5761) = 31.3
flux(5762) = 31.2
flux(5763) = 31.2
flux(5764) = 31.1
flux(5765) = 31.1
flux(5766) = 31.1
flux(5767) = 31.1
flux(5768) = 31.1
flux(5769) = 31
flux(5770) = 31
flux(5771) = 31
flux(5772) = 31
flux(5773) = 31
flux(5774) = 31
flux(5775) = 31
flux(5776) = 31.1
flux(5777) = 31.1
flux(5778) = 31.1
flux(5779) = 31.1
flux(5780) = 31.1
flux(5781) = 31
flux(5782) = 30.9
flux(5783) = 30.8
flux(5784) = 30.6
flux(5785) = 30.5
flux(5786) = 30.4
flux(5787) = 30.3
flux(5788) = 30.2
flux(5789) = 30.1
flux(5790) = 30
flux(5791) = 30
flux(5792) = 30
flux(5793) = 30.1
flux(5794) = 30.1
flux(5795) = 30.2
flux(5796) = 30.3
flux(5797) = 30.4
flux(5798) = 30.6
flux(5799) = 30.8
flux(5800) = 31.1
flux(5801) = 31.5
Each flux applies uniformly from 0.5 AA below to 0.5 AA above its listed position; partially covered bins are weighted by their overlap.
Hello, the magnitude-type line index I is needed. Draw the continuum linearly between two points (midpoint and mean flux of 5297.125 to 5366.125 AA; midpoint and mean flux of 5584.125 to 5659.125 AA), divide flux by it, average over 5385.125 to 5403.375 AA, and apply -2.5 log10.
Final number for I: 0.02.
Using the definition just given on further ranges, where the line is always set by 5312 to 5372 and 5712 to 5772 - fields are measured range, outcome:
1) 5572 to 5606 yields 0.02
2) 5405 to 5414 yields 0.03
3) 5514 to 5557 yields 0.00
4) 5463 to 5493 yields -0.01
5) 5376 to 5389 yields 0.00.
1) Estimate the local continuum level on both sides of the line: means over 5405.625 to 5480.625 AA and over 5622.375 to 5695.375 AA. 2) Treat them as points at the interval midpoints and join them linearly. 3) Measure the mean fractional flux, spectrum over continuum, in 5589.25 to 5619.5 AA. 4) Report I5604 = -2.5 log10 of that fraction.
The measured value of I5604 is 0.018 mag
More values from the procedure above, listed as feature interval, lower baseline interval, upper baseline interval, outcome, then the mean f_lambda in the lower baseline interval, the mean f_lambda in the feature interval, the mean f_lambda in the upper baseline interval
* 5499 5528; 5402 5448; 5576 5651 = -0.009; 32.2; 32.1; 31.5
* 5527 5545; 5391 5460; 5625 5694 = 0.010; 32.1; 31.6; 31.7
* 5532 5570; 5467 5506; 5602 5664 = 0.008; 32.3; 31.7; 31.6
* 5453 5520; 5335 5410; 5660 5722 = -0.013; 32.2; 32.2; 31.3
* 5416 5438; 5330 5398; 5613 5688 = -0.010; 32.3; 32.4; 31.6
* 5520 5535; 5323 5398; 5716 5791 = 0.009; 32.2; 31.4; 31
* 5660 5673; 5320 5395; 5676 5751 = 0.003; 32.3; 31.3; 31.2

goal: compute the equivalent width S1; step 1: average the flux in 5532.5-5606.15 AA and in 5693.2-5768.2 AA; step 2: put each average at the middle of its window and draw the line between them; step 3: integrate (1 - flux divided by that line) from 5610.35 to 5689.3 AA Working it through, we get -0.88 AA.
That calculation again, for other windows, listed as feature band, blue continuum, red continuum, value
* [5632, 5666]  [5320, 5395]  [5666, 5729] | -0.1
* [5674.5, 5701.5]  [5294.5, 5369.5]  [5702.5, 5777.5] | -0.3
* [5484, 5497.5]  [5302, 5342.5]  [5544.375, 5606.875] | -0.3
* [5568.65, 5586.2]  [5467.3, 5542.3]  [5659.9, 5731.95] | 0.4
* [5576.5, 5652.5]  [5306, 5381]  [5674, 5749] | 0.2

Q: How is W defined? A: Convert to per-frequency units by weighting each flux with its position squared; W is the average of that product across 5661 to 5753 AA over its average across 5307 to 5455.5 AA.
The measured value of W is 1.1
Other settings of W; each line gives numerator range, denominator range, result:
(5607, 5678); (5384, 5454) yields 1.07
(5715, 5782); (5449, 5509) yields 1.06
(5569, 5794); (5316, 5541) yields 1.06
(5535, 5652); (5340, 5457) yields 1.05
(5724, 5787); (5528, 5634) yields 1.05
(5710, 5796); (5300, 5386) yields 1.10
